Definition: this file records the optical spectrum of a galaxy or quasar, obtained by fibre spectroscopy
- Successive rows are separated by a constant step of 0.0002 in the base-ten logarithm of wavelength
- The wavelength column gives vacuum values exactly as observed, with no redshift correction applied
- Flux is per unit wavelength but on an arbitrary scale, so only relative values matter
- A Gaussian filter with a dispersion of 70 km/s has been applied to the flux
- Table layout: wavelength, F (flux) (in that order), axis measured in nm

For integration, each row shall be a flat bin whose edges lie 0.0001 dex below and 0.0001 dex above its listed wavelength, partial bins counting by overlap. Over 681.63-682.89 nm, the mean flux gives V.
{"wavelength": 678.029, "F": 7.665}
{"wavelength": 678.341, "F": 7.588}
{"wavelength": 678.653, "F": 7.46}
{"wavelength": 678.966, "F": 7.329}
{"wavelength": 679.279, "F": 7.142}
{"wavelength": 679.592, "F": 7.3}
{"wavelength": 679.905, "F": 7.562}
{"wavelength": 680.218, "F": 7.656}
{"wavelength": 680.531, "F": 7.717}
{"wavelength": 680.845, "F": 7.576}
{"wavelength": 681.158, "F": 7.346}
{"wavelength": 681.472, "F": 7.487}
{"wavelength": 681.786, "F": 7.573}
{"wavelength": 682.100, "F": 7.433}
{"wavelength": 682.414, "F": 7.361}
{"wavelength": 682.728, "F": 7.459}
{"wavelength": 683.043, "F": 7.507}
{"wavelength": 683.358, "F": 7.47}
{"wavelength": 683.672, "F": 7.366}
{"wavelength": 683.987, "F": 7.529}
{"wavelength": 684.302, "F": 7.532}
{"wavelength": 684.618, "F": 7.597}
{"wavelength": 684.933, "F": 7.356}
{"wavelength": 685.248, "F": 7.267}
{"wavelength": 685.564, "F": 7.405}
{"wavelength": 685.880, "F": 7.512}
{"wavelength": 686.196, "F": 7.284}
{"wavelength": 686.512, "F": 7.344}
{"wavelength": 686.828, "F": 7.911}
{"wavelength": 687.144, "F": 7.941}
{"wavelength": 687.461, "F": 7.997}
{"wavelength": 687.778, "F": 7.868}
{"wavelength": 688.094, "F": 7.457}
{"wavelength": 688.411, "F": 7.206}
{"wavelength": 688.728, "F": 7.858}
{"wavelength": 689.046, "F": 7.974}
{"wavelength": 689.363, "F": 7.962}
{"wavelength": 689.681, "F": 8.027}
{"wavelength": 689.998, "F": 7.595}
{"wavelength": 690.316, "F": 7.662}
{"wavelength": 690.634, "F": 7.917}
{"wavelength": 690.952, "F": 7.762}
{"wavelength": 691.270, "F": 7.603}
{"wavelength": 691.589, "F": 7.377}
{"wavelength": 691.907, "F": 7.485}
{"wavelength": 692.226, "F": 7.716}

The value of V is 7.46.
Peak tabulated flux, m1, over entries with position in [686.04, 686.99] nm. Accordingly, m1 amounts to 7.911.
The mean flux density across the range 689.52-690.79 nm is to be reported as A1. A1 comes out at 7.8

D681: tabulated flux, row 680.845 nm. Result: 7.576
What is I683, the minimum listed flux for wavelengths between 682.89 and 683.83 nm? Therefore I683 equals 7.366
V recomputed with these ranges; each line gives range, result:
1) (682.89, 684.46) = 7.48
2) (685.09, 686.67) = 7.36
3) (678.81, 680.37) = 7.4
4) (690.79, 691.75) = 7.58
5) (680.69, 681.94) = 7.5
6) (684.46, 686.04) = 7.43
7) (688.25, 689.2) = 7.67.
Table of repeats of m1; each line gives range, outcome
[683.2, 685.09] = 7.597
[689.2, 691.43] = 8.027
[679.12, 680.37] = 7.656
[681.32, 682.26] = 7.573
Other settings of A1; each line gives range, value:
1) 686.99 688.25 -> 7.82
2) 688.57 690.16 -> 7.88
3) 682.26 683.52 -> 7.45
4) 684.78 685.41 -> 7.31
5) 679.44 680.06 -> 7.43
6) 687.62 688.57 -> 7.52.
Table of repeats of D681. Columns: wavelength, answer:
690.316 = 7.662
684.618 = 7.597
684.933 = 7.356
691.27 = 7.603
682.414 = 7.361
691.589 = 7.377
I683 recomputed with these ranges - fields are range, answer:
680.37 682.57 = 7.346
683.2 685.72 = 7.267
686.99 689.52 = 7.206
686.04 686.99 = 7.284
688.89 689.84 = 7.962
